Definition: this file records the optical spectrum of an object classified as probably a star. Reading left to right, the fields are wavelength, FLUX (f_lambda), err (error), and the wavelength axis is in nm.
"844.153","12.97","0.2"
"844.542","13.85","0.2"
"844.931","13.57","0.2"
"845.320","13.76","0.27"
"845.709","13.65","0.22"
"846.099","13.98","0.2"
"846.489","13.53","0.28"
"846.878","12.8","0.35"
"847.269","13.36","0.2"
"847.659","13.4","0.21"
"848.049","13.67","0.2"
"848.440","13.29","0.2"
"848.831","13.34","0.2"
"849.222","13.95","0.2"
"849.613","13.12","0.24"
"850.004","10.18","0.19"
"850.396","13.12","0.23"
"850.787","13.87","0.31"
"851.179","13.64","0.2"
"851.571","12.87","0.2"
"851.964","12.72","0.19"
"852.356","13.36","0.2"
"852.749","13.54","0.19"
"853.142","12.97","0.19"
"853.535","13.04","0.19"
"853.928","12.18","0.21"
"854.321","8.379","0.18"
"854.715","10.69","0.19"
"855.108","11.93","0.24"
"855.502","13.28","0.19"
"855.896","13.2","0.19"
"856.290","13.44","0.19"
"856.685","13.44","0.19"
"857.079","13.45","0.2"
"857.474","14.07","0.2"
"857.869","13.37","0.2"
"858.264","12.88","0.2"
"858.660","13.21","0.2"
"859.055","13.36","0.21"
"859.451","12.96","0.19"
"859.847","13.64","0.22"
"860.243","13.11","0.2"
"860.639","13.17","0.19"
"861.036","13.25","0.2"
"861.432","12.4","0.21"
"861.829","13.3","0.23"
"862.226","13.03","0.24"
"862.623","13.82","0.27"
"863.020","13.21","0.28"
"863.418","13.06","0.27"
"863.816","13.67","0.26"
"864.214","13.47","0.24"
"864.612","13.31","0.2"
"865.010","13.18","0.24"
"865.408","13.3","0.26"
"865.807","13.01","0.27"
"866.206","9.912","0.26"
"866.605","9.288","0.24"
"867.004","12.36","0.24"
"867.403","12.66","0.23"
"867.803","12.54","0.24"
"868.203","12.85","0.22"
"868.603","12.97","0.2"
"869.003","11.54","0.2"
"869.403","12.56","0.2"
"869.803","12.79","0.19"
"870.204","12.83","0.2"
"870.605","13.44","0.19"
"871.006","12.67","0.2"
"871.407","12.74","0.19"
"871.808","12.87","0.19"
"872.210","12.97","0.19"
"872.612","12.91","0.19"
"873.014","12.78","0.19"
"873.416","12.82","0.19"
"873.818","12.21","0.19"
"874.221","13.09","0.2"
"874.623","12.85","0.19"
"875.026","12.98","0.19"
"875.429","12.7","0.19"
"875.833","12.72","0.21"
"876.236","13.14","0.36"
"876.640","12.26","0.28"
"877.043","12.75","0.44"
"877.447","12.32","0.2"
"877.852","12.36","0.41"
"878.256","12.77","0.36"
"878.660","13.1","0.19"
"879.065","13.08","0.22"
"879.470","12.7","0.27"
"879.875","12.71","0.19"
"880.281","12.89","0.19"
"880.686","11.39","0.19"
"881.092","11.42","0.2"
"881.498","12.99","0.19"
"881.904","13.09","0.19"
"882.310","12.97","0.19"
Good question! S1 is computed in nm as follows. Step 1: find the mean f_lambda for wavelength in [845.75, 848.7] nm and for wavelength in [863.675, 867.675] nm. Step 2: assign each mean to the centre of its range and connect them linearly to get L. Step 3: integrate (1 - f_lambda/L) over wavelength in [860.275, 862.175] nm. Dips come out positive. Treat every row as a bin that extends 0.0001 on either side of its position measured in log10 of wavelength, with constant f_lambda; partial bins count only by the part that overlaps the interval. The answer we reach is -0.058 nm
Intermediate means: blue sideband 13.4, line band 13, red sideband 12.4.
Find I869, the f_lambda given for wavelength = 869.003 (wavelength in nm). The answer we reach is 11.54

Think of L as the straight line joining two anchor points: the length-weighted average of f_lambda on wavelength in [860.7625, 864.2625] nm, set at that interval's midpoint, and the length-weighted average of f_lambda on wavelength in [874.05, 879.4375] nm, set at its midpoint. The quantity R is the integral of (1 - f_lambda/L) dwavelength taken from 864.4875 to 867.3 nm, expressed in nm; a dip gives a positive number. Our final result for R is 0.23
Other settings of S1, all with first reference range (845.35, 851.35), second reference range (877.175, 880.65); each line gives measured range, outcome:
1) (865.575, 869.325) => 0.28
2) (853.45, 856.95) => 0.26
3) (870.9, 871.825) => 0.01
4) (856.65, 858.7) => -0.05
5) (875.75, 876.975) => 0.00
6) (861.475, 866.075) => -0.09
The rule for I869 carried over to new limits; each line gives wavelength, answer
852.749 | 13.54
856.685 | 13.44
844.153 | 12.97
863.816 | 13.67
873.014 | 12.78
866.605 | 9.288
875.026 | 12.98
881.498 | 12.99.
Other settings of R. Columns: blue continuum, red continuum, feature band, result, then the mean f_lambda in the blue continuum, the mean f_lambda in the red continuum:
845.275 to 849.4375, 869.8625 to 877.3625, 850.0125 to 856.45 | 0.38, 13.5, 12.8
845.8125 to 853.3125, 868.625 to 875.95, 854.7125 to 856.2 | 0.06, 13.2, 12.8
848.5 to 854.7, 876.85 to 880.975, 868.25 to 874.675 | -0.08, 12.6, 12.6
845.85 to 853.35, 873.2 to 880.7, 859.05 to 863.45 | -0.07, 13.2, 12.7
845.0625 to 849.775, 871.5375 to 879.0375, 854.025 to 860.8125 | 0.22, 13.5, 12.8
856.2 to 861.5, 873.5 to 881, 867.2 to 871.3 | 0.08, 13.3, 12.7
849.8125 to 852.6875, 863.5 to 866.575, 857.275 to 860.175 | -0.14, 12.9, 12.6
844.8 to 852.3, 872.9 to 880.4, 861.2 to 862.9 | -0.02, 13.3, 12.7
